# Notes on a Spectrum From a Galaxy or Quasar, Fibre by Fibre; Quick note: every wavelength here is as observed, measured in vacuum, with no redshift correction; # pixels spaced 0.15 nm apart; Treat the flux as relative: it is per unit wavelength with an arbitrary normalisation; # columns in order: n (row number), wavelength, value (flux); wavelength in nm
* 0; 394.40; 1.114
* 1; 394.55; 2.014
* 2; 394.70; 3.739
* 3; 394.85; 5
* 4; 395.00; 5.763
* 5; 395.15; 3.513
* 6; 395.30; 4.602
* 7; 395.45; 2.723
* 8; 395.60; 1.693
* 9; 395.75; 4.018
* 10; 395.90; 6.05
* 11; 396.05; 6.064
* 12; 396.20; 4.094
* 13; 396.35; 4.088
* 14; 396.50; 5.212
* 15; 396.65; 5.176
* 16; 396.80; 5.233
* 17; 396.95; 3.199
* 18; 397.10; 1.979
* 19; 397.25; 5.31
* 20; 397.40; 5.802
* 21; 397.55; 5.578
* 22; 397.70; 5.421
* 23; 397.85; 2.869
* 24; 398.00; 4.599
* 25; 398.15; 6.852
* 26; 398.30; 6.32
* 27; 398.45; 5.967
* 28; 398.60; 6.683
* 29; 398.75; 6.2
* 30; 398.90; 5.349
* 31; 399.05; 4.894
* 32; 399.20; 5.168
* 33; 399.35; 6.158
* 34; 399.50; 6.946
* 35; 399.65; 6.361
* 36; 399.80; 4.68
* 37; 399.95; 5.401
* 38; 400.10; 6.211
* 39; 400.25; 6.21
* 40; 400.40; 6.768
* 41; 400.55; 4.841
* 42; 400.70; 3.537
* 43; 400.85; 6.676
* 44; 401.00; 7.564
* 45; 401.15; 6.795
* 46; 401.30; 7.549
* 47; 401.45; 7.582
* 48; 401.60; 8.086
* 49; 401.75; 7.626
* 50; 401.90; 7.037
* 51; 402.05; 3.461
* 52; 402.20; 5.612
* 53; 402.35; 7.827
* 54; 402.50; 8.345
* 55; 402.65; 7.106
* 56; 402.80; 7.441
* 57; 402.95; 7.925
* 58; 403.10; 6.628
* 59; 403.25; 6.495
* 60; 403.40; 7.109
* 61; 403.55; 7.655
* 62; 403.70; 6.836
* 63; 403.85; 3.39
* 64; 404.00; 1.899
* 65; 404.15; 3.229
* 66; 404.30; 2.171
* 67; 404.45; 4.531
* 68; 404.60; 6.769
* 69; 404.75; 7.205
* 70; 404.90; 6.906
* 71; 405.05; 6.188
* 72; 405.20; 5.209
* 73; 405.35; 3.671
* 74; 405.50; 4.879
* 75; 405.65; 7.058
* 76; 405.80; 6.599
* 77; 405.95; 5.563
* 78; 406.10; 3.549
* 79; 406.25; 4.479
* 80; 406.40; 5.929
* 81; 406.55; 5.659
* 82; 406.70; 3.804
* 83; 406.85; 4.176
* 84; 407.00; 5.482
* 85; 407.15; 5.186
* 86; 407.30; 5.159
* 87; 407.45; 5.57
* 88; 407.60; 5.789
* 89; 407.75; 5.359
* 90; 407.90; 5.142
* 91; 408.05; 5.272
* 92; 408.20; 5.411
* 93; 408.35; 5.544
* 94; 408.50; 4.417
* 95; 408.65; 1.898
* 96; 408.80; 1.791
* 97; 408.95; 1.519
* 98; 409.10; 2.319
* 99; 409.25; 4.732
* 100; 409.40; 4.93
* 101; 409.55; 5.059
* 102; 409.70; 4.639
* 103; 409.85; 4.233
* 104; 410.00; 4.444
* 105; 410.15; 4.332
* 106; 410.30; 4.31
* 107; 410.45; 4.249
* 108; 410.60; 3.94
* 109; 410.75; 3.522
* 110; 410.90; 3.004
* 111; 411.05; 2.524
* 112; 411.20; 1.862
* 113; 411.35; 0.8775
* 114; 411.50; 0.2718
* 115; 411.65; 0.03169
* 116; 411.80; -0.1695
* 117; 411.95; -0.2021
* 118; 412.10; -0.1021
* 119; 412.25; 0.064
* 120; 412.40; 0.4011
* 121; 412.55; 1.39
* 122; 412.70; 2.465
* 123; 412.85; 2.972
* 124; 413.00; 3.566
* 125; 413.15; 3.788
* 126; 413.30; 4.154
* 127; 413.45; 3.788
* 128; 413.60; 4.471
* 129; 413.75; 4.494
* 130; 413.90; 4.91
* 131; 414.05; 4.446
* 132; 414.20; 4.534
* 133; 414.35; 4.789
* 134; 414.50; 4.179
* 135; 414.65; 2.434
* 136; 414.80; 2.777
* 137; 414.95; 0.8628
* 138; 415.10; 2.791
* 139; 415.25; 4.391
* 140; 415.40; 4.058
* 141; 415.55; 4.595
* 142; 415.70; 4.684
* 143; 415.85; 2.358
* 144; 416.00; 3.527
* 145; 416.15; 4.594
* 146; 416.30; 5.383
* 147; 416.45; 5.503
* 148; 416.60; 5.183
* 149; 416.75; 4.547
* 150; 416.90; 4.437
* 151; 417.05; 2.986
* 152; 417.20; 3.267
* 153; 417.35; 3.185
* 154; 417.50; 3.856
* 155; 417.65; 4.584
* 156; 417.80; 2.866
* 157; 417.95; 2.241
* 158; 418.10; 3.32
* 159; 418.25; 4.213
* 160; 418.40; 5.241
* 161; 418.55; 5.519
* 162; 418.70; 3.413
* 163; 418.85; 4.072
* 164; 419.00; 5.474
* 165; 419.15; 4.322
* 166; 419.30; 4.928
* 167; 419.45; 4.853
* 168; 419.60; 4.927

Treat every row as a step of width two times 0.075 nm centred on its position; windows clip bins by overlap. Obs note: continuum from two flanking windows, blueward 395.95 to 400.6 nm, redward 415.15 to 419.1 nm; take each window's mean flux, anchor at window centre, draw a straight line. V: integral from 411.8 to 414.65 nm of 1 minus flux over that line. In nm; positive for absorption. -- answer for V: 0.95 nm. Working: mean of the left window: 5.35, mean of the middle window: 2.91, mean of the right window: 4.13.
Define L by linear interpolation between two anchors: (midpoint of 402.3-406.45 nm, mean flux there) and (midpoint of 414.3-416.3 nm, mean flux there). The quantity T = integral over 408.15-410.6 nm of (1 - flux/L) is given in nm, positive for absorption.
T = 0.412 nm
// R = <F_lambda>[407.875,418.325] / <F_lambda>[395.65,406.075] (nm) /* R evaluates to 0.59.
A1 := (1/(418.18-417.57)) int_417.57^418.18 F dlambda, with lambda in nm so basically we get 3.27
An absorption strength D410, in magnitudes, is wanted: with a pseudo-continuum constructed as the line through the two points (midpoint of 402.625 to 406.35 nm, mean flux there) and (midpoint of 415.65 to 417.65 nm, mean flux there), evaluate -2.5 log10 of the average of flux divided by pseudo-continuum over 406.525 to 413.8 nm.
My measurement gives 0.41 mag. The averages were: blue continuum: 5.6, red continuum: 4.13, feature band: 3.4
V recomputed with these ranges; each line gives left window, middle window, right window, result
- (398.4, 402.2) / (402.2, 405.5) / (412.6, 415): -0.23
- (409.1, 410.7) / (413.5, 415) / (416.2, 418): 0.12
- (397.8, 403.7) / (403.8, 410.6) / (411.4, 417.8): 0.28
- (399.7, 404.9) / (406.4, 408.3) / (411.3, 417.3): -0.14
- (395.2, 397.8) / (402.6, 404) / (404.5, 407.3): -0.35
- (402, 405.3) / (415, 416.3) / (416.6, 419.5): 0.14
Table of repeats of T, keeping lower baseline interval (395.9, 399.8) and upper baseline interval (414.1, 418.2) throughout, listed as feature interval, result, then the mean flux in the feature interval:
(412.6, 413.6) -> 0.14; 3.48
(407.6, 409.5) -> 0.13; 4.11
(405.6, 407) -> -0.18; 5.18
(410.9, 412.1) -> 0.96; 0.831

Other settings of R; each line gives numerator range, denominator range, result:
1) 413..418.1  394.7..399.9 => 0.78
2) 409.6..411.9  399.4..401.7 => 0.44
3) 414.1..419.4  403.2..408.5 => 0.76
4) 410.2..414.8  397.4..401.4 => 0.46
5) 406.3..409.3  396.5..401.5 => 0.80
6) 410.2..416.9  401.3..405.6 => 0.51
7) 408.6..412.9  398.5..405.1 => 0.40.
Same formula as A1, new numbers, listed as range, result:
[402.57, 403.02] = 7.5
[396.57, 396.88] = 5.17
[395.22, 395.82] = 3.25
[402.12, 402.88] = 7.25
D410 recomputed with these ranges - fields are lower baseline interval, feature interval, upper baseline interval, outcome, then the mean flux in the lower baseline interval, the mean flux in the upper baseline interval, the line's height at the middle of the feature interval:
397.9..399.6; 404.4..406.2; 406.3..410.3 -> -0.147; 5.88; 4.53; 4.95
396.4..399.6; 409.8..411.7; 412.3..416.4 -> 0.339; 5.28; 3.58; 3.95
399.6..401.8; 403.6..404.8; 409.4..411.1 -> 0.220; 6.38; 4.09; 5.54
